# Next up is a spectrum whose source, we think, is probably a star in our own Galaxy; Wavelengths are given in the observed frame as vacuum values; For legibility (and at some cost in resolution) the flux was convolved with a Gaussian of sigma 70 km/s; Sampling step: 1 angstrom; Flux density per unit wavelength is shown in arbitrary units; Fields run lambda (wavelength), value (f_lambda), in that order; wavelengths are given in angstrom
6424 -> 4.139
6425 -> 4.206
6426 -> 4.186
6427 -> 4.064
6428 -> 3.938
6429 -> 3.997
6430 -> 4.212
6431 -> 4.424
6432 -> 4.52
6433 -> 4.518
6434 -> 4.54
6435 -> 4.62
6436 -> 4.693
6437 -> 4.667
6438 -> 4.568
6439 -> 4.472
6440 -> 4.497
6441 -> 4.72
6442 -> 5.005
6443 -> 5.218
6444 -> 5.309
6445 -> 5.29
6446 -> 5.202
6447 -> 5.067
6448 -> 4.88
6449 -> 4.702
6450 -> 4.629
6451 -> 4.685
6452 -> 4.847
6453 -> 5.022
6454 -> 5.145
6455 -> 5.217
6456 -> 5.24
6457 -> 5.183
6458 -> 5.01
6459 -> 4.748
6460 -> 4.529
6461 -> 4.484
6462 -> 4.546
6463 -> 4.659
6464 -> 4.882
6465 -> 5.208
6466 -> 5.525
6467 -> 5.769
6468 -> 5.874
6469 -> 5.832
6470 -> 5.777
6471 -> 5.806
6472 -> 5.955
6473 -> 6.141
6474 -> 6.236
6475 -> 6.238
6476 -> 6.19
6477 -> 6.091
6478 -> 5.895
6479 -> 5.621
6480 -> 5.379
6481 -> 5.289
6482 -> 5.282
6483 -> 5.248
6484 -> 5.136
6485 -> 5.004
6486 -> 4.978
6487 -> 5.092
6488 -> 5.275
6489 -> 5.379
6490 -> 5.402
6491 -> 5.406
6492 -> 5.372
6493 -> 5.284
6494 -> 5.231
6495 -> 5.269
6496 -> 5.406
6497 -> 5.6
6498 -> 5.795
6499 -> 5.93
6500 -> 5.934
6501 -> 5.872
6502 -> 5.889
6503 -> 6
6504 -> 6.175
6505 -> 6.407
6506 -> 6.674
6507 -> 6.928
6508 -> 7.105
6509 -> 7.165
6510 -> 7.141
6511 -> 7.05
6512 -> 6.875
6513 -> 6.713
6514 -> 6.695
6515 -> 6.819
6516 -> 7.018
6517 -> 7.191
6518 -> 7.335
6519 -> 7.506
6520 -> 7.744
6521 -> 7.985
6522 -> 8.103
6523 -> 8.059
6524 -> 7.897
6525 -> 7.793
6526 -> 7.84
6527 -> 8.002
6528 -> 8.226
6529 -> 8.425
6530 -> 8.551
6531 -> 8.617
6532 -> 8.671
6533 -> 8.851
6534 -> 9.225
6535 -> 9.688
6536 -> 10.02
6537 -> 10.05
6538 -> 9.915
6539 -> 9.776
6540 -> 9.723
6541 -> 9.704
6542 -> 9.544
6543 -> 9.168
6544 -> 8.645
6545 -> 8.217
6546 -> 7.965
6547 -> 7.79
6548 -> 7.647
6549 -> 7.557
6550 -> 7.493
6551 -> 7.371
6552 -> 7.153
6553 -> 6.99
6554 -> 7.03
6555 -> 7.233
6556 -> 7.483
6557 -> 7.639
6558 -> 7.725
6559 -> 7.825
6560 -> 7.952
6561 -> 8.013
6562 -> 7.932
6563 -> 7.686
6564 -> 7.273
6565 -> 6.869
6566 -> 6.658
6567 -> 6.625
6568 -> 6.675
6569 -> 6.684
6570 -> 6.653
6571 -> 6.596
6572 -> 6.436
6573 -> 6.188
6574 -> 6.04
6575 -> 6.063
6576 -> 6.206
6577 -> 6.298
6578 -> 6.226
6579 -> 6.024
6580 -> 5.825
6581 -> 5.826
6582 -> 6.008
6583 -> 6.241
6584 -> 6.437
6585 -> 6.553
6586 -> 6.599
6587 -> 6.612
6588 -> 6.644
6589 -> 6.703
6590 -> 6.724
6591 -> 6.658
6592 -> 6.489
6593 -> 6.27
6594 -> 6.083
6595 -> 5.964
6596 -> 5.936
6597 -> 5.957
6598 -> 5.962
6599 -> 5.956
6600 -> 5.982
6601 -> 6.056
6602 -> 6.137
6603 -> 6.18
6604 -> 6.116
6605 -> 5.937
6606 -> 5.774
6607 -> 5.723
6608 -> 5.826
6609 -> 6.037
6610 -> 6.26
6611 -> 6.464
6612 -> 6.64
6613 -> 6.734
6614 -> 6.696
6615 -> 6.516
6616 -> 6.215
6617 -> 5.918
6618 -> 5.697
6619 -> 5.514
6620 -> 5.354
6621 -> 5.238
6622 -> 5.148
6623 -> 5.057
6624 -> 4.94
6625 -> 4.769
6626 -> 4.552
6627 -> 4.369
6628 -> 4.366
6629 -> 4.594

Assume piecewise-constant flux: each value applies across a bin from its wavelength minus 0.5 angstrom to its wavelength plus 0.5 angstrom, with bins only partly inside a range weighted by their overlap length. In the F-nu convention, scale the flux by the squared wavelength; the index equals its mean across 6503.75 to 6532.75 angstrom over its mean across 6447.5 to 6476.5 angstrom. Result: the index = 1.45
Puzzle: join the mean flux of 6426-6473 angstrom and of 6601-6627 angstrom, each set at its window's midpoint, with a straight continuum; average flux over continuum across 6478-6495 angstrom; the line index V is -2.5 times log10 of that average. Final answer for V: -0.04 mag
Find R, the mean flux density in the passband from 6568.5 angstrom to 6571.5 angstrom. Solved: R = 6.64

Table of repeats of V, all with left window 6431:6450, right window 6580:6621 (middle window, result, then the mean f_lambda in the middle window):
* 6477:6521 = -0.15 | 6.08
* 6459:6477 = -0.10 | 5.5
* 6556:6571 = -0.24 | 7.28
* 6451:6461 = -0.01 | 4.95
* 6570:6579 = -0.06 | 6.27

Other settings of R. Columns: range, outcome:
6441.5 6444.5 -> 5.18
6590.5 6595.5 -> 6.29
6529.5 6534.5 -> 8.78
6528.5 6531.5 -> 8.53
